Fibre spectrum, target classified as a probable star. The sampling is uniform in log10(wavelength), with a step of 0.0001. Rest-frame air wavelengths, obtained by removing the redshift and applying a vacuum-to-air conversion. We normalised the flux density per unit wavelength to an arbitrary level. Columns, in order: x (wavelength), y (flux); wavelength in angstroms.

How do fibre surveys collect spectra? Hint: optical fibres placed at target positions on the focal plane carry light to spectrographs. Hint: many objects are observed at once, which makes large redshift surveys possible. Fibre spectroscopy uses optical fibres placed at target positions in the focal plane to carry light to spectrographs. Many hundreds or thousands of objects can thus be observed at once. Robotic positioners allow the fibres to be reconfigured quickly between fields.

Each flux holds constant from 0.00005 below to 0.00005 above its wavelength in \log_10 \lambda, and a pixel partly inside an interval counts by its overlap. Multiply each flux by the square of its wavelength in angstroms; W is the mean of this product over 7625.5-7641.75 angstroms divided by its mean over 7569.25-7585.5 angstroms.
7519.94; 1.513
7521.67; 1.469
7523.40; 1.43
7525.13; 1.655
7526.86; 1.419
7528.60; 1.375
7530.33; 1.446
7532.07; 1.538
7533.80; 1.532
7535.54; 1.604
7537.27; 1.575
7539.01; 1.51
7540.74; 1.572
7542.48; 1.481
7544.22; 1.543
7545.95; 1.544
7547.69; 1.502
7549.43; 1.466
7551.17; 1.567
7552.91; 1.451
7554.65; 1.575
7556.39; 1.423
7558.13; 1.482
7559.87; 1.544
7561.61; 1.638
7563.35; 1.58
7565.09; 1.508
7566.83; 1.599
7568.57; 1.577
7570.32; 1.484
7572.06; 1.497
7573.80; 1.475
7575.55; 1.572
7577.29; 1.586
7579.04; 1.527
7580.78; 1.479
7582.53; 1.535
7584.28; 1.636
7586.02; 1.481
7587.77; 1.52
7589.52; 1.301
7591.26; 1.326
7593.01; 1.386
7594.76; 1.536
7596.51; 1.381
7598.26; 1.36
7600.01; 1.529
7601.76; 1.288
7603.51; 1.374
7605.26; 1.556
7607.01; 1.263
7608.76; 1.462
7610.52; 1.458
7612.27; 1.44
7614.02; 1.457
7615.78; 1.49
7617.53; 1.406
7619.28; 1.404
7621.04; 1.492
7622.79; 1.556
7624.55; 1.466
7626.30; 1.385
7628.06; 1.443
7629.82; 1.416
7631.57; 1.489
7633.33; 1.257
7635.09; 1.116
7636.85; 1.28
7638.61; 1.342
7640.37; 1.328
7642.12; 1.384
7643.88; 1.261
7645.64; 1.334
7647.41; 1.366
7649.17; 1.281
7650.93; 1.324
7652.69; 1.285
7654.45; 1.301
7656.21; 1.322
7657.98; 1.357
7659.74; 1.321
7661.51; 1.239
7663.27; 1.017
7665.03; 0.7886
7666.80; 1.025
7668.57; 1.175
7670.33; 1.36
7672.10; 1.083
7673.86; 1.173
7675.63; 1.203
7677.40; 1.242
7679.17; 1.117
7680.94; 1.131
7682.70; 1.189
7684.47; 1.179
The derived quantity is 0.89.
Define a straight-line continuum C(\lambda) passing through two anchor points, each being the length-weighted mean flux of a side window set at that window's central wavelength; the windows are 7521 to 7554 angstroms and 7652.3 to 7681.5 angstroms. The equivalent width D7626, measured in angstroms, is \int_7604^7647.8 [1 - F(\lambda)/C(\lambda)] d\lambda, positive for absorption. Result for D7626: -3.6 angstroms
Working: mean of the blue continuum 1.51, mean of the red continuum 1.18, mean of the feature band 1.39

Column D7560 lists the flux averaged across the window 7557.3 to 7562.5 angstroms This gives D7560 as 1.56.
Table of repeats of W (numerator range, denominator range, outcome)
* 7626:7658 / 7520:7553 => 0.90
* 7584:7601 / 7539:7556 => 0.96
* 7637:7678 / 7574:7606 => 0.86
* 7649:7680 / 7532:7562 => 0.81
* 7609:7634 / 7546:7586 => 0.96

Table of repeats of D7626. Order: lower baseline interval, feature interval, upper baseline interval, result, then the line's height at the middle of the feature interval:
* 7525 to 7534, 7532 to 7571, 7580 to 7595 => -1.7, 1.47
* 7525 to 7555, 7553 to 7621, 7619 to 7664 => -2.1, 1.43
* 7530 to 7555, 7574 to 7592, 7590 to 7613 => -0.6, 1.45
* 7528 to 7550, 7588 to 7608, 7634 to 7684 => -0.3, 1.37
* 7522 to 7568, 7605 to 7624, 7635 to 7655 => -1.1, 1.37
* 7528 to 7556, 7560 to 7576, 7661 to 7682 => -1.2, 1.44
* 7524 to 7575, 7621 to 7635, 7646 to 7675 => -1.2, 1.31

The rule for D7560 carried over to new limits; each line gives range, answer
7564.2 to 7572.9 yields 1.53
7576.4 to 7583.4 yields 1.53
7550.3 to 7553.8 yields 1.51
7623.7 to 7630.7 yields 1.43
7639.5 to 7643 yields 1.36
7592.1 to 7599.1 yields 1.41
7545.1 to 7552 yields 1.52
